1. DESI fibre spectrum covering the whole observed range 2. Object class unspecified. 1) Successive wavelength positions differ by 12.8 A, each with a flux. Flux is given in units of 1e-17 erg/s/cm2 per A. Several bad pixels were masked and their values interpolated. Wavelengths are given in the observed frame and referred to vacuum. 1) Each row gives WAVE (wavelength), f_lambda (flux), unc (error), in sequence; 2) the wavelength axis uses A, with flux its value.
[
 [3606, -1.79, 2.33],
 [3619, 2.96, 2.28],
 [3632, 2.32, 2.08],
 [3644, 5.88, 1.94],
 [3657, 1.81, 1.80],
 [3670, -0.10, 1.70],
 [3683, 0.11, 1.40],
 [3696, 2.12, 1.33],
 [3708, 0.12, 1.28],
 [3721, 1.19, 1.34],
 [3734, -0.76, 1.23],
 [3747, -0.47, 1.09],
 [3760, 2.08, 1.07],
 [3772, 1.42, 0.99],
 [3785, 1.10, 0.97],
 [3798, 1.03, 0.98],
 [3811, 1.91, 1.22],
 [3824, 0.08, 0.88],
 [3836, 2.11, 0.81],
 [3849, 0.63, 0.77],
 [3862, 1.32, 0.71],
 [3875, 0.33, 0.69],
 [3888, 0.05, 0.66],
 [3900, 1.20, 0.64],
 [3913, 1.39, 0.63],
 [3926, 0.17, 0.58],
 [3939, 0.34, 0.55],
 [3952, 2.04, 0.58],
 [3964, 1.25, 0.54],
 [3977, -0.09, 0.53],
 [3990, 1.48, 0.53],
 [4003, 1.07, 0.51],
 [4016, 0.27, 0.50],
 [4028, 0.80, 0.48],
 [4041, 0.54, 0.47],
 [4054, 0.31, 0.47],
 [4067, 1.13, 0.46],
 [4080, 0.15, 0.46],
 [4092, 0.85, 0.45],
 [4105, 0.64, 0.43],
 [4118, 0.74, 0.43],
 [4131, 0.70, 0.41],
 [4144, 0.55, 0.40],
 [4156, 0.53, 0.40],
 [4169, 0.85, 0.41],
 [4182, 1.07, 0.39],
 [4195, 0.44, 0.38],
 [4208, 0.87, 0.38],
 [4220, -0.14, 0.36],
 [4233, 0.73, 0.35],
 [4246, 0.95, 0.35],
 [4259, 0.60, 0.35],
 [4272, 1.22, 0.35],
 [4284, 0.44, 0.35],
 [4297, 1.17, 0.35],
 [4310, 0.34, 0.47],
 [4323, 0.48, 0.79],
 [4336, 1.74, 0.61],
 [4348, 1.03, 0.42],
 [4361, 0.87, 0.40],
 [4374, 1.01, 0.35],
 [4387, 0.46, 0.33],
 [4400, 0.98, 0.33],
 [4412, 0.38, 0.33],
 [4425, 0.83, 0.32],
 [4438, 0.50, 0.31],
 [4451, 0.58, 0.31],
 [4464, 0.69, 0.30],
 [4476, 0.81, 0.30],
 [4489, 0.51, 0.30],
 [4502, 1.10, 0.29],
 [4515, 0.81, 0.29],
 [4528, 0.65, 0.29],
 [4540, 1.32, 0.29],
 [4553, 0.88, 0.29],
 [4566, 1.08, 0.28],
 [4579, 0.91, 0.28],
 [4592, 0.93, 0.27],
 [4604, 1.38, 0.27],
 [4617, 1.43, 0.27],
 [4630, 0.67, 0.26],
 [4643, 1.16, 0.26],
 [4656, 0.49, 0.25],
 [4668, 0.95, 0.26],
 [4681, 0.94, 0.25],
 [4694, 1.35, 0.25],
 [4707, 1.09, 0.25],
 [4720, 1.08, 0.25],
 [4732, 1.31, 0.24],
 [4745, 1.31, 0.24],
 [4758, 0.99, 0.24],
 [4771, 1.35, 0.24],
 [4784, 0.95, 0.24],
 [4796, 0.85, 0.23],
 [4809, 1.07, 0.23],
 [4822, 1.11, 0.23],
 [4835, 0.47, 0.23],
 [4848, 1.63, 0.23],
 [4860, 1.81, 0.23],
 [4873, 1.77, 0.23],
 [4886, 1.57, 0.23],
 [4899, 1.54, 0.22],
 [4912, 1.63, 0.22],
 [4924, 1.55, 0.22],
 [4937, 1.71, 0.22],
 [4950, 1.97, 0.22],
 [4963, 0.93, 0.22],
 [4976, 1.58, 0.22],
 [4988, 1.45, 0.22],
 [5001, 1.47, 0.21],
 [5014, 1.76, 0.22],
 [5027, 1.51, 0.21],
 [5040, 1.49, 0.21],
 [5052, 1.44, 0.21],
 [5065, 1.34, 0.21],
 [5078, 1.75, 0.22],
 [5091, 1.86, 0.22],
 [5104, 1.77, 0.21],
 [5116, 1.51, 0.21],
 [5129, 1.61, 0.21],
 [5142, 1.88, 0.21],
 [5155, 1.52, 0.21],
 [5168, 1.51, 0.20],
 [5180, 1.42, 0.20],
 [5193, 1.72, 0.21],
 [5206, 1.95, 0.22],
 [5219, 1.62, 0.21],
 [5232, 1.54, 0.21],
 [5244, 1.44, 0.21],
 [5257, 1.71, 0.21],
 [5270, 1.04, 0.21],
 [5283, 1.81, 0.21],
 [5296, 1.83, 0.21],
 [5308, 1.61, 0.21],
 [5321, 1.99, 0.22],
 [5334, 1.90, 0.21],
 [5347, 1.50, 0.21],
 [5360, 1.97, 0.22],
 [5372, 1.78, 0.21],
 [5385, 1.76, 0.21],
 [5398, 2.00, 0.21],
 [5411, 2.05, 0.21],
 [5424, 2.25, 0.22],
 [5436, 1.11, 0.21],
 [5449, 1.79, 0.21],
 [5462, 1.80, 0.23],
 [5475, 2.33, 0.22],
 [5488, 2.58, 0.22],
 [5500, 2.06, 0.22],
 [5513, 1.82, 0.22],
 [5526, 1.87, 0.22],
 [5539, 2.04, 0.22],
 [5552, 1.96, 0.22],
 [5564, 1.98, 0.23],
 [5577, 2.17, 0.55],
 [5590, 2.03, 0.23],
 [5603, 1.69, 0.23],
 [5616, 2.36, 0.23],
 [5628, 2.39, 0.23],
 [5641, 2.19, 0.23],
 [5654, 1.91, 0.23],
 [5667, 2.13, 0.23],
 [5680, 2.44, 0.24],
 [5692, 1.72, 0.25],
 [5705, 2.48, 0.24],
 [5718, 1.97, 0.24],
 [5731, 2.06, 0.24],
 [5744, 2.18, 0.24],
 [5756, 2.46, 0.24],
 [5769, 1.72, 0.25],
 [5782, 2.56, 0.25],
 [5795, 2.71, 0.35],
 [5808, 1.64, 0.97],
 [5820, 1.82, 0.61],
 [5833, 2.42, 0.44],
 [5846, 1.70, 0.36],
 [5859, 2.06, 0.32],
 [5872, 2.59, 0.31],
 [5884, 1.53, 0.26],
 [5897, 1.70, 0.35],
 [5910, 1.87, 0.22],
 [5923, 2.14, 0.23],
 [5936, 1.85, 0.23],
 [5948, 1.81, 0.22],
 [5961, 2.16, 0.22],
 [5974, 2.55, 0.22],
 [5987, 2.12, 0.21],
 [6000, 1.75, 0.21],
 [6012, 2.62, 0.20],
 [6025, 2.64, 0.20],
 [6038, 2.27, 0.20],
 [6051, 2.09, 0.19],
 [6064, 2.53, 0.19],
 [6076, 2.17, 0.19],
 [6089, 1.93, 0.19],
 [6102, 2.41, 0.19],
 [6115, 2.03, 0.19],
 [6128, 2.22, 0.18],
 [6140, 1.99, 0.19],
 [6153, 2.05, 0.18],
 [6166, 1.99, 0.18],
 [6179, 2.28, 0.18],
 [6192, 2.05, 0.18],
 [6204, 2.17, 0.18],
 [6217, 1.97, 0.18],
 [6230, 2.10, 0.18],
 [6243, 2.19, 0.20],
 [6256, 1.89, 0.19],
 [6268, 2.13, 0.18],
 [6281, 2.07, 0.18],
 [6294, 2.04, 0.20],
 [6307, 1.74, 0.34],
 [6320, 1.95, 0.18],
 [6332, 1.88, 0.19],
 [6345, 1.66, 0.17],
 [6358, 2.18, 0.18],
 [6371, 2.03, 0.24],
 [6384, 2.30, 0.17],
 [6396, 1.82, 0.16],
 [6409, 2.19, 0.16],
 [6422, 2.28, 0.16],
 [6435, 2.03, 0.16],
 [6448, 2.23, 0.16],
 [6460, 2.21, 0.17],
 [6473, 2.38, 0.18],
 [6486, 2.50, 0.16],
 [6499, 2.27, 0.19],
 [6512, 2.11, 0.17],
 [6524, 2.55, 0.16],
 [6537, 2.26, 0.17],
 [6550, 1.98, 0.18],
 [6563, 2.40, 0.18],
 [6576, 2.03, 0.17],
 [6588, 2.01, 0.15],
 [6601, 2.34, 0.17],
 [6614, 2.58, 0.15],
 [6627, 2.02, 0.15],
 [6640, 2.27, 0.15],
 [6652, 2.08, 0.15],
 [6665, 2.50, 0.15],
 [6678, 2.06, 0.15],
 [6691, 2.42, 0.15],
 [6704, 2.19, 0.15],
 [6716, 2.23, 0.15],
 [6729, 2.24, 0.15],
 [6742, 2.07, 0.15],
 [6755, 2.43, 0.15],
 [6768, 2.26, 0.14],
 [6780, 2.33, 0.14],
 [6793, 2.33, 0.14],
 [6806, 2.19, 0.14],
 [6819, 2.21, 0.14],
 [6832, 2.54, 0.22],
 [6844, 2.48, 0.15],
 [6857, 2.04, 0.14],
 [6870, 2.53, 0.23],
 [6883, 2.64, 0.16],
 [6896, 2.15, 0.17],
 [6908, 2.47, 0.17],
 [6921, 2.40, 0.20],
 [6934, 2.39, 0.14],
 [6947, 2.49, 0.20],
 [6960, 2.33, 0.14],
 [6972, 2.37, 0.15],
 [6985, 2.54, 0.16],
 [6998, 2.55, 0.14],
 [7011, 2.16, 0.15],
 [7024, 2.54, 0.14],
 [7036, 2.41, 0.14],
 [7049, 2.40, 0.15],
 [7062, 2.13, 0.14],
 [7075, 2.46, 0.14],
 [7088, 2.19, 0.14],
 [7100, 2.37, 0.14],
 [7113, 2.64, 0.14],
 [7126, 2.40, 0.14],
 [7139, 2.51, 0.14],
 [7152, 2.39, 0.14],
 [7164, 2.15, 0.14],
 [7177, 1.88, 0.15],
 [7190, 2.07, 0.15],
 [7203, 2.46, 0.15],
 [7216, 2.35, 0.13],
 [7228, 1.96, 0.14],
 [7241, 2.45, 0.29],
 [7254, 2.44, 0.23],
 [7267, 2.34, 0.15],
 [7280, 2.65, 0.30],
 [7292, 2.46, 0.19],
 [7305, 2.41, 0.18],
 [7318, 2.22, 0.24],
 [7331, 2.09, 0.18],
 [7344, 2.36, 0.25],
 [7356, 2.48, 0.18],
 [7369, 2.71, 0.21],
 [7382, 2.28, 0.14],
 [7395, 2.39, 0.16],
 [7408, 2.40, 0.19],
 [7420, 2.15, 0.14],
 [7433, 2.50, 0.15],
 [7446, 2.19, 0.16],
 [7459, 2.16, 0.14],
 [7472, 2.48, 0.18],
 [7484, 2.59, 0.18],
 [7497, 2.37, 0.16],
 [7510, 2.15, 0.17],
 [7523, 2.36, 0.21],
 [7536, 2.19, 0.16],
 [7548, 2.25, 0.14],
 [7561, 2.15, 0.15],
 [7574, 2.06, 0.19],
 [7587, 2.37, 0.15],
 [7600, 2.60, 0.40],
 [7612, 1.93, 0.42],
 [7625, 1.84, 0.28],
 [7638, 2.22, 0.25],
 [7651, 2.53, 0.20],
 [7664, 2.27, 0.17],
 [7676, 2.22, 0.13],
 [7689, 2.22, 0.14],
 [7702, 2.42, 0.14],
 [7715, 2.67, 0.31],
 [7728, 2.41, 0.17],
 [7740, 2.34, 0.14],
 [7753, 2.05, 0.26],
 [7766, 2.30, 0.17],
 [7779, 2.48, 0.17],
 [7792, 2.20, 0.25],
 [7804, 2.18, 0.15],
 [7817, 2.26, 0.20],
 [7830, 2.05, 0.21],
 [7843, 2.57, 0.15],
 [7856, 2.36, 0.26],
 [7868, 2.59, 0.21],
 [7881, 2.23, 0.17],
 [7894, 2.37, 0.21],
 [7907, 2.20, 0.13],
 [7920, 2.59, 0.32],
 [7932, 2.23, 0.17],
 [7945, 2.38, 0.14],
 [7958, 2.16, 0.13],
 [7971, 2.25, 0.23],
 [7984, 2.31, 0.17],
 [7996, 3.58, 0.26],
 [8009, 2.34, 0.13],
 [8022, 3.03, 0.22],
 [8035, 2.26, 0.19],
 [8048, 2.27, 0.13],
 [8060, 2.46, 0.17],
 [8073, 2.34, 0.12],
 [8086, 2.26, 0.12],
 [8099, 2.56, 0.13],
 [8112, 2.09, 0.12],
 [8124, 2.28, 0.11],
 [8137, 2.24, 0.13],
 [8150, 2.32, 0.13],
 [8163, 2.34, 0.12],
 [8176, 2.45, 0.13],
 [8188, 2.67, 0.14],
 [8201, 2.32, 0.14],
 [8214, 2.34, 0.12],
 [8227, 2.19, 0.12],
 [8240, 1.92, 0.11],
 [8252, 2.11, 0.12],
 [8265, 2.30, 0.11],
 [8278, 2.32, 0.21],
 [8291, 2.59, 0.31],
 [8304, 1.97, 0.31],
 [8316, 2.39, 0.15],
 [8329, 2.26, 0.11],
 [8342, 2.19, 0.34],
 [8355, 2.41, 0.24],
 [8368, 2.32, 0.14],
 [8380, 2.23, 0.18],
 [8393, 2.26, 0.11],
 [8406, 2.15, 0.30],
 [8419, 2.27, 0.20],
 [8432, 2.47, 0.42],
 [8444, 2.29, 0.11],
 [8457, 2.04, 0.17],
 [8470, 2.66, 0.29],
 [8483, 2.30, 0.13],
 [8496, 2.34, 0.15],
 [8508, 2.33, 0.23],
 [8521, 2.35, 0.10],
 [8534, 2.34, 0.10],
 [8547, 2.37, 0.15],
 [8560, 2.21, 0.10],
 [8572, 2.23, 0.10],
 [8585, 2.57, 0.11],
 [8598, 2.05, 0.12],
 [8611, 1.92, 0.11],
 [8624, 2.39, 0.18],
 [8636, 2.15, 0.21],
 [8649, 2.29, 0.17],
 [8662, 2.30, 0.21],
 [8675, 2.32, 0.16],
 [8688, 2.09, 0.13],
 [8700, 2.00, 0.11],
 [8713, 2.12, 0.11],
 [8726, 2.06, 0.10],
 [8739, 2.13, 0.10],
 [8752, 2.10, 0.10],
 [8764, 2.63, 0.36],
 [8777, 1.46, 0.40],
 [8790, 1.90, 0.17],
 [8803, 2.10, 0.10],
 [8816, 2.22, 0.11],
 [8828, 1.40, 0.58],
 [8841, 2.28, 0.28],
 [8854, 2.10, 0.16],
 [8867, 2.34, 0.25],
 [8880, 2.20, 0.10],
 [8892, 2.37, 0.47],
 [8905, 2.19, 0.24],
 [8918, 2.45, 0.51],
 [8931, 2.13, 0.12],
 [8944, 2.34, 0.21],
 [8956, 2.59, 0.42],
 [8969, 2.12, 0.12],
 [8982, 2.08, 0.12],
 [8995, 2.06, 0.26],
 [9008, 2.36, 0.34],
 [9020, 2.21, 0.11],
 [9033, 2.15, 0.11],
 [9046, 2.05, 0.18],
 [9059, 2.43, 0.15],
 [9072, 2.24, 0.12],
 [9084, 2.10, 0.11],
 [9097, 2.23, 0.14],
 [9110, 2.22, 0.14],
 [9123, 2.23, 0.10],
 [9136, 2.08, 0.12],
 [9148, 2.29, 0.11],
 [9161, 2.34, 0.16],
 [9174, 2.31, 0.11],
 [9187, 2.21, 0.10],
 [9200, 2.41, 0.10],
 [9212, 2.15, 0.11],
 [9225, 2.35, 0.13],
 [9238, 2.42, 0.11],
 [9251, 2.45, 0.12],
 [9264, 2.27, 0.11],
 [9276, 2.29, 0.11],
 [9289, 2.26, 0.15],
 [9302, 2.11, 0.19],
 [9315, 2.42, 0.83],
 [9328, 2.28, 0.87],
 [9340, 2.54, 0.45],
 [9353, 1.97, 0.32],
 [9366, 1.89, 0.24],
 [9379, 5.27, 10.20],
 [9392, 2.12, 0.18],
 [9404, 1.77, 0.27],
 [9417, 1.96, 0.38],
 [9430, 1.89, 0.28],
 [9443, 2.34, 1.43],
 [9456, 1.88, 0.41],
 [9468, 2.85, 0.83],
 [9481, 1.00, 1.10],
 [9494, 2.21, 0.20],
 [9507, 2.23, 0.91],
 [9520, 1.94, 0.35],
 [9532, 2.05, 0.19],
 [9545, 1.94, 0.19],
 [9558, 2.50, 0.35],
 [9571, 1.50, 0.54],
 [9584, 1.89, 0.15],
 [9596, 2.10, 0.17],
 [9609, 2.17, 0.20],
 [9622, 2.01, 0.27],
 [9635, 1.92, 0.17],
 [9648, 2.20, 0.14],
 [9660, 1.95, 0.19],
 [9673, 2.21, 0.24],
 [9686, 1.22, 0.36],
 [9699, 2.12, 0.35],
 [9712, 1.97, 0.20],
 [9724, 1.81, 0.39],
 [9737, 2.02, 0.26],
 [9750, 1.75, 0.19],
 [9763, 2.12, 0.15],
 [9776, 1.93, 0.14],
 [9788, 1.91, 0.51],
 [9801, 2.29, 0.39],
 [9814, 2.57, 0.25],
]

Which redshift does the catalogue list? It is 0.22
